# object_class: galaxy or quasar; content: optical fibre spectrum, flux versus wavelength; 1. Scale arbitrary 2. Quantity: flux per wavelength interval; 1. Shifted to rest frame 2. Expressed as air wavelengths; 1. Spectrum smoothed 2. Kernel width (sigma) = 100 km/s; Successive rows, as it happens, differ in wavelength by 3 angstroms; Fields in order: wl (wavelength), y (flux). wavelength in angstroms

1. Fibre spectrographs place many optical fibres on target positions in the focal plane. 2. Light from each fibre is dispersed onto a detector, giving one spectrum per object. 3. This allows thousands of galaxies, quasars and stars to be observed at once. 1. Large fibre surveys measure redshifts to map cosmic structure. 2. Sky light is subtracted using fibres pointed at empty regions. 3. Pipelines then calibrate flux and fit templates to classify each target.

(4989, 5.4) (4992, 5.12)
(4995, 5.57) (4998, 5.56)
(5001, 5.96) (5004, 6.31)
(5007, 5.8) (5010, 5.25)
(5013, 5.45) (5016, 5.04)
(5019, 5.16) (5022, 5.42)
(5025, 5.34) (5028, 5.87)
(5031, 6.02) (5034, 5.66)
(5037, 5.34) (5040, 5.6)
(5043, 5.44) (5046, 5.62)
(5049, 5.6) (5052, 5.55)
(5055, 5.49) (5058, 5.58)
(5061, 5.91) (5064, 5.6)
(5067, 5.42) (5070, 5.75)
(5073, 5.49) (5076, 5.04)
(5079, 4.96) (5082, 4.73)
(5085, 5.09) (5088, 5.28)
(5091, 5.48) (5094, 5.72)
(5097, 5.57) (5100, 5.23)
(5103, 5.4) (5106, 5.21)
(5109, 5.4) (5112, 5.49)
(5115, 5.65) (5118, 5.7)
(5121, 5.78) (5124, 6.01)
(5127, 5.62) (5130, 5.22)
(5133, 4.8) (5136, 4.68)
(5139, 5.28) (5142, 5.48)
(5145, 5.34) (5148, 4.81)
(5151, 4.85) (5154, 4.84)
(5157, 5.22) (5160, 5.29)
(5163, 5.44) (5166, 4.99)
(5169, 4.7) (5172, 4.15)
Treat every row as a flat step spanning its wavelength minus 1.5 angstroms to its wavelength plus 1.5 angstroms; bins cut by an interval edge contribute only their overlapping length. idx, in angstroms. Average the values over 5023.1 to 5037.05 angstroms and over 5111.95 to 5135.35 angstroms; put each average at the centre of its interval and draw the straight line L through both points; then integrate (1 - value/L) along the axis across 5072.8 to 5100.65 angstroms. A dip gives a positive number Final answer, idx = 1.6 angstroms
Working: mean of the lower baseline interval 5.67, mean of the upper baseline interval 5.51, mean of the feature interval 5.25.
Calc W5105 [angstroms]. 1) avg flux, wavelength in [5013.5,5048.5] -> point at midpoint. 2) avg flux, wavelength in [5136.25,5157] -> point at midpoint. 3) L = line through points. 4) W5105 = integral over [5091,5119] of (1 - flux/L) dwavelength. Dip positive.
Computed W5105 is -1.3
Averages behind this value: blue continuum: 5.5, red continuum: 5.08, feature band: 5.48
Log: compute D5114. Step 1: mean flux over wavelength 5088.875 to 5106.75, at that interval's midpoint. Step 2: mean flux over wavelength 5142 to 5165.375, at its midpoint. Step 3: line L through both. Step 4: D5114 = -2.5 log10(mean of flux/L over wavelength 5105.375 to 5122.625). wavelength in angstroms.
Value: -0.04 mag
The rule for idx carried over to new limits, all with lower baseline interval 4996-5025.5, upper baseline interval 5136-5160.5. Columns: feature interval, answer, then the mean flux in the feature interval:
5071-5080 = 0.2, 5.21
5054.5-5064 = -0.5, 5.67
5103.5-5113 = -0.2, 5.36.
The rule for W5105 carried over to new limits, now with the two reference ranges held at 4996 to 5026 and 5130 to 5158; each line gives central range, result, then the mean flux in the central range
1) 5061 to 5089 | 0.00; 5.3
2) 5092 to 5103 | -0.59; 5.49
